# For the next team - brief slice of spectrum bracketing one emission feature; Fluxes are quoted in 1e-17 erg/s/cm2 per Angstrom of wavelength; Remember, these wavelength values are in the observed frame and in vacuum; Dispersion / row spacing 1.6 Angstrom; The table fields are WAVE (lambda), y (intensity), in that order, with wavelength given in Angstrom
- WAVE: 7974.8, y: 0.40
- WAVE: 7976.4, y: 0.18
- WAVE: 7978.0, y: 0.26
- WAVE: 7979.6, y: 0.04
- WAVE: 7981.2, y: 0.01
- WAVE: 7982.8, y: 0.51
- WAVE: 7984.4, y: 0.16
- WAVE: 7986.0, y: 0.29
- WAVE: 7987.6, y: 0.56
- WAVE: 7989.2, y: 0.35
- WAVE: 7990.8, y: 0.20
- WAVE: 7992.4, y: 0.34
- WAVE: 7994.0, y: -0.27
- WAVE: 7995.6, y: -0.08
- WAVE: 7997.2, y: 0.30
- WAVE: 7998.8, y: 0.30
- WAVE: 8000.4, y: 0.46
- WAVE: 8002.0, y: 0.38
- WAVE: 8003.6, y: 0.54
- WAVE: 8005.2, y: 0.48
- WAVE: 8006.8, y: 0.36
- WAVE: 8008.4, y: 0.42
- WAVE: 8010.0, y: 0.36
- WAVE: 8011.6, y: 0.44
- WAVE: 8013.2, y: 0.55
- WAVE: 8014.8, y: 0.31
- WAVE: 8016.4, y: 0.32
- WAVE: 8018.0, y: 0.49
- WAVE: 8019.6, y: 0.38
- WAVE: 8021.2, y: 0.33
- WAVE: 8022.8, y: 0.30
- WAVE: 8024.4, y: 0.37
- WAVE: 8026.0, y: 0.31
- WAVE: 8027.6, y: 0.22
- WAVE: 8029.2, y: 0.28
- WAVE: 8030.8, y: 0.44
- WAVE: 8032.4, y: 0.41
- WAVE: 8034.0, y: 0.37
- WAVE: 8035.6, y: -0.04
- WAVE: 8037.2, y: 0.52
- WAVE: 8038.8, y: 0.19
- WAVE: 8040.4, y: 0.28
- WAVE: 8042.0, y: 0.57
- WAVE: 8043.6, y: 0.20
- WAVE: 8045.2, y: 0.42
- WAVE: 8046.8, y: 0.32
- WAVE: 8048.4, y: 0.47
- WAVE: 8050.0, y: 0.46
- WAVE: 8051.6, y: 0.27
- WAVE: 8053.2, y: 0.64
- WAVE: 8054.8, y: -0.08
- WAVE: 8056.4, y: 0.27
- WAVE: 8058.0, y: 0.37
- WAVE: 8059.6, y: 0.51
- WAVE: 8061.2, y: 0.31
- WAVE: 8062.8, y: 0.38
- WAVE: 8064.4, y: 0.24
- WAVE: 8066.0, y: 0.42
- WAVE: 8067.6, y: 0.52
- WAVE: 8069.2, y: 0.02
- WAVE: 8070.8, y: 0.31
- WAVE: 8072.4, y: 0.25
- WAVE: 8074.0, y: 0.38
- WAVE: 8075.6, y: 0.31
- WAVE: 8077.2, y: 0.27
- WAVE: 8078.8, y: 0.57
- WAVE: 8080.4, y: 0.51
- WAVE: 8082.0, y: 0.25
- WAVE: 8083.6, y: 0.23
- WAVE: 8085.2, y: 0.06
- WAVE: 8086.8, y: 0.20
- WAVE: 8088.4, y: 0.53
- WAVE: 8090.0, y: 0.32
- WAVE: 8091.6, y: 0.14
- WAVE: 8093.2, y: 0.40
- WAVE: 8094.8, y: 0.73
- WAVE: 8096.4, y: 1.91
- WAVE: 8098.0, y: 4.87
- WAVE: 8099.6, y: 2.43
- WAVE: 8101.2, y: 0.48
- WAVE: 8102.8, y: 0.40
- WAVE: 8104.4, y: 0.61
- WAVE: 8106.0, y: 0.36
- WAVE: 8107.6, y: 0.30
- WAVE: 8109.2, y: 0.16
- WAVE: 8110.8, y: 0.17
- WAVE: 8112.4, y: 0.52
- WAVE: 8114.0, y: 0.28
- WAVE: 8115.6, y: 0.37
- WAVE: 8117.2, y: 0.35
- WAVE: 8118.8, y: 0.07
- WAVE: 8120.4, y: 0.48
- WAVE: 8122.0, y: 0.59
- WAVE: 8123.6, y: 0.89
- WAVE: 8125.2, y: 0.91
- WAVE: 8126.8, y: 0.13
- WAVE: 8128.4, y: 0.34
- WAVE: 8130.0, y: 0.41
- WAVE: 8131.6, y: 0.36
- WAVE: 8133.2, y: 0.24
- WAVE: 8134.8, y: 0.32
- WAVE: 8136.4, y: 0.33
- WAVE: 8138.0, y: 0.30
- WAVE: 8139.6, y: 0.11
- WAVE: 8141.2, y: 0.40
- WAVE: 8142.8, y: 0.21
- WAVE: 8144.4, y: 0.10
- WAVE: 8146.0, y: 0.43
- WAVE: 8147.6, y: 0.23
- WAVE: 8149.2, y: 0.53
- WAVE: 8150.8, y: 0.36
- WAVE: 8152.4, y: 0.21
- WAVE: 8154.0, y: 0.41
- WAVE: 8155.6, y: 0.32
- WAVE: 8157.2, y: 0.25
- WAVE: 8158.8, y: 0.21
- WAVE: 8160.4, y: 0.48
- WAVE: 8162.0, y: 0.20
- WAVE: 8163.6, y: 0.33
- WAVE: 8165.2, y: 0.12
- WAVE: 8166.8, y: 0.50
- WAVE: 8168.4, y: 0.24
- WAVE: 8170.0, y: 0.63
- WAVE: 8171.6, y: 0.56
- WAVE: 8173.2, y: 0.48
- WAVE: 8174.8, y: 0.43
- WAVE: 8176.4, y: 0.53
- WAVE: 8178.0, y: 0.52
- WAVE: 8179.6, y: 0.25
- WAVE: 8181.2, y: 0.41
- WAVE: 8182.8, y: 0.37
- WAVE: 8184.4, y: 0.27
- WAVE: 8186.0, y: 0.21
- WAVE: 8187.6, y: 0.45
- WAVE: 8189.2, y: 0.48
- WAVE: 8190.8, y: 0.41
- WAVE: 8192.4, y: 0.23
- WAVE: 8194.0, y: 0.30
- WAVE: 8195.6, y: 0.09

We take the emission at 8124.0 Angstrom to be [N II]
